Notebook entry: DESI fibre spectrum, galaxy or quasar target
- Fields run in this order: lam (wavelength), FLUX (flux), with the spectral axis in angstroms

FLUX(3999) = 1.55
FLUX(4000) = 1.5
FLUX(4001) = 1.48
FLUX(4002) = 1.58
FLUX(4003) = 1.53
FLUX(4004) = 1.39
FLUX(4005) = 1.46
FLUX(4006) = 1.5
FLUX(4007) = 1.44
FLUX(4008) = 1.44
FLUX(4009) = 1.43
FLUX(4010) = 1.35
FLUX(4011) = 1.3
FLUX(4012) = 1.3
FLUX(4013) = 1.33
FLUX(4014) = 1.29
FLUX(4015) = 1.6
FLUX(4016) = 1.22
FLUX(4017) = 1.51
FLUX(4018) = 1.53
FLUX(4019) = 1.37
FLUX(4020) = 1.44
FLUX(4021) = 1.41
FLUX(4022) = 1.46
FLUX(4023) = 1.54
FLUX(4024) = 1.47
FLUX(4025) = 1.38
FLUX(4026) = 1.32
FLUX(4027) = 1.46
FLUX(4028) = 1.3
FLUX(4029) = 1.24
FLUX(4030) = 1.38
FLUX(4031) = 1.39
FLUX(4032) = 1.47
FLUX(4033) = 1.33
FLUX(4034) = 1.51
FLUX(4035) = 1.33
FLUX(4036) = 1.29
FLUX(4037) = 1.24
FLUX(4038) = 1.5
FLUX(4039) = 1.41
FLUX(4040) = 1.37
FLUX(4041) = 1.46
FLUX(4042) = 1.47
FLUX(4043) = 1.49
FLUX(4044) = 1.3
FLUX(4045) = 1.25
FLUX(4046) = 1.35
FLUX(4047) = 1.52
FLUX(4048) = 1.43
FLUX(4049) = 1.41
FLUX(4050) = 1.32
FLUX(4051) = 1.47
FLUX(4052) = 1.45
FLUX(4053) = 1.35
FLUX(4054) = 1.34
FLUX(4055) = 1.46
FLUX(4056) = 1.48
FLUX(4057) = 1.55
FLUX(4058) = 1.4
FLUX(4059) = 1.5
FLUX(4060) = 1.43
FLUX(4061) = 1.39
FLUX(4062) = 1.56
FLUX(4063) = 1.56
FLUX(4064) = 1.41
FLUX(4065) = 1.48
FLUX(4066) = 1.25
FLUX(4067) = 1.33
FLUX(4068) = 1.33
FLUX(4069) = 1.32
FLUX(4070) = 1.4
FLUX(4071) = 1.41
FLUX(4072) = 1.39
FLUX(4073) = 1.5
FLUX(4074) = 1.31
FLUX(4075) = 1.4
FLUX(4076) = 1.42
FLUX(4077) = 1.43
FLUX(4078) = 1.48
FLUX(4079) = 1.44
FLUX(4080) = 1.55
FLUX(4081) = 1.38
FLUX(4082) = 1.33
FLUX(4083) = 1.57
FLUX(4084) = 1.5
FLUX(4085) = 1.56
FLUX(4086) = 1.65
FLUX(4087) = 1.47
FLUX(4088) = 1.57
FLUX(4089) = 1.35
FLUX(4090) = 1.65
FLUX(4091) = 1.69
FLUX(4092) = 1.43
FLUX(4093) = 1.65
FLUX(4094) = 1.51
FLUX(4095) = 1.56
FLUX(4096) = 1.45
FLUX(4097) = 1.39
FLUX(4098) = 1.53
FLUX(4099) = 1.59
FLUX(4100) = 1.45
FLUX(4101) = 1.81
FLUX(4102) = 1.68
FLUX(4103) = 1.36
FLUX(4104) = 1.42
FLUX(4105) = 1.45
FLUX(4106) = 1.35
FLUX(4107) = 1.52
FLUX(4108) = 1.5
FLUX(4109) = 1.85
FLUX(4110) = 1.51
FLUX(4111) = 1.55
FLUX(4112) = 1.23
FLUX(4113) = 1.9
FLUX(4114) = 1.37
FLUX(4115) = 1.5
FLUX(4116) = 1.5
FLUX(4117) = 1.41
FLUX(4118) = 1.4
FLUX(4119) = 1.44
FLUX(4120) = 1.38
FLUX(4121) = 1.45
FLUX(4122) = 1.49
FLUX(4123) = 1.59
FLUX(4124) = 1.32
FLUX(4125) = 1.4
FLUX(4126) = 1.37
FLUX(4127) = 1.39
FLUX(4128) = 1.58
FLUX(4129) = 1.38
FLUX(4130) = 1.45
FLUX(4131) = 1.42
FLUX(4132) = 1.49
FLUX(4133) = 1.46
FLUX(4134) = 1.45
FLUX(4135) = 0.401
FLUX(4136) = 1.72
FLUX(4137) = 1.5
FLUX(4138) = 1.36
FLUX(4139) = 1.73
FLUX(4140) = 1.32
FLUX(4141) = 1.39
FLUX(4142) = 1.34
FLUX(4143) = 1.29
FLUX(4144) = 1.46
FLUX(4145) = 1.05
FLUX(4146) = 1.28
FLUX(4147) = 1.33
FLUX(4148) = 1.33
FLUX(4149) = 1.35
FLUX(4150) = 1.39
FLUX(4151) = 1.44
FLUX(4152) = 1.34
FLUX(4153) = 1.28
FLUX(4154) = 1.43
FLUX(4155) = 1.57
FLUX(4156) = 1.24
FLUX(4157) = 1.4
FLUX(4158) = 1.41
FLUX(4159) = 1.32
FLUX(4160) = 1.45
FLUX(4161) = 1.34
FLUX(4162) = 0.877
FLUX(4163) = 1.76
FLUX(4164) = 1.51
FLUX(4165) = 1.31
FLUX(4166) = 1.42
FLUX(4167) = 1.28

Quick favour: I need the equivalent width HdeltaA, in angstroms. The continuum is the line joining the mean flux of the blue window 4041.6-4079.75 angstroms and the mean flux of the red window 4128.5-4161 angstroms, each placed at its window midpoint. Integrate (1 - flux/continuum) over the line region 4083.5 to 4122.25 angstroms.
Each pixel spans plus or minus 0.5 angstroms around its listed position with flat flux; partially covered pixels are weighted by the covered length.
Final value -3.4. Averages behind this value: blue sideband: 1.42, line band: 1.51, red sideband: 1.37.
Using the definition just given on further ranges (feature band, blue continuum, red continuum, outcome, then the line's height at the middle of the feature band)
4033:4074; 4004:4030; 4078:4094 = 1.6 angstroms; 1.46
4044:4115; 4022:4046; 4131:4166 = -4.6 angstroms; 1.38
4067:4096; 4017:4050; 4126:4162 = -1.8 angstroms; 1.39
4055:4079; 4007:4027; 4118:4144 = -0.3 angstroms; 1.41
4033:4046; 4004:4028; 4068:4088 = 0.4 angstroms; 1.43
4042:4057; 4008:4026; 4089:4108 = 0.5 angstroms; 1.45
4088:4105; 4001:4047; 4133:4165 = -1.9 angstroms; 1.38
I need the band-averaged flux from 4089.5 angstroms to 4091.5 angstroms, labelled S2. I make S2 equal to 1.67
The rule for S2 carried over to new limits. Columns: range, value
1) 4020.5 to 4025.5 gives 1.45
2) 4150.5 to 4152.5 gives 1.39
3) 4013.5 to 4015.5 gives 1.45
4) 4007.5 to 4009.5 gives 1.44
